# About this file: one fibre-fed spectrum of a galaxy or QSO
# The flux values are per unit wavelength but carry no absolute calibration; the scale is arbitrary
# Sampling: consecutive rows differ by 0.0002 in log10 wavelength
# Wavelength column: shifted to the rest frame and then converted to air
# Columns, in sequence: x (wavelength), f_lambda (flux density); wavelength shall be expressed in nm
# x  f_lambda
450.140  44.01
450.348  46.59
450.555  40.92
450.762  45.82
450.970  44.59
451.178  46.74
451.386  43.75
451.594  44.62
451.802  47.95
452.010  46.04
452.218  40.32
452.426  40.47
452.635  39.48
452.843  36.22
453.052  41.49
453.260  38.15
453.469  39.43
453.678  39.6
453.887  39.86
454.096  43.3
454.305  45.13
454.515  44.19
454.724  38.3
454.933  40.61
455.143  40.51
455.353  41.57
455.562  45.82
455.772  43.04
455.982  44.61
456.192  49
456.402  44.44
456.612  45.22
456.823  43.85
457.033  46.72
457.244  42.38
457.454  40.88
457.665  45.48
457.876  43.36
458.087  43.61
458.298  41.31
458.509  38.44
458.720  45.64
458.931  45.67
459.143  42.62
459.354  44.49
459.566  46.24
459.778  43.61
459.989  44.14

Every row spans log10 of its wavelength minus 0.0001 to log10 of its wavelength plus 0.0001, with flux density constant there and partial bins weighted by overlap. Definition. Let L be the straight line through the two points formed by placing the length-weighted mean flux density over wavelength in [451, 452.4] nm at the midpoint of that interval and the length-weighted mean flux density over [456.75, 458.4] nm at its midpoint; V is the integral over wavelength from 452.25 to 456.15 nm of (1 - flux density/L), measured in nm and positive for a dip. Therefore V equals 0.25 nm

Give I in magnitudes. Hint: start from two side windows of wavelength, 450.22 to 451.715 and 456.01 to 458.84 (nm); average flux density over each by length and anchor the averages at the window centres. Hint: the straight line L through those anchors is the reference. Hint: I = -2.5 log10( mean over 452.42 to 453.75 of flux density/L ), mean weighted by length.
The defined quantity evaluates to 0.138 mag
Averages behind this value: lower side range 44.7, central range 39.2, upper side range 43.9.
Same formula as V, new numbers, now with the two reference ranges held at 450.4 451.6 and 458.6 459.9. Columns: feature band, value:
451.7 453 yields 0.081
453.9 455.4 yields 0.092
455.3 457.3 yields -0.009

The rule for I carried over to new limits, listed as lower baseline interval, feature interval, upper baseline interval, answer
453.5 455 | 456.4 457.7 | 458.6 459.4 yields -0.02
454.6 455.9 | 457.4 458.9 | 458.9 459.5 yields 0.02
